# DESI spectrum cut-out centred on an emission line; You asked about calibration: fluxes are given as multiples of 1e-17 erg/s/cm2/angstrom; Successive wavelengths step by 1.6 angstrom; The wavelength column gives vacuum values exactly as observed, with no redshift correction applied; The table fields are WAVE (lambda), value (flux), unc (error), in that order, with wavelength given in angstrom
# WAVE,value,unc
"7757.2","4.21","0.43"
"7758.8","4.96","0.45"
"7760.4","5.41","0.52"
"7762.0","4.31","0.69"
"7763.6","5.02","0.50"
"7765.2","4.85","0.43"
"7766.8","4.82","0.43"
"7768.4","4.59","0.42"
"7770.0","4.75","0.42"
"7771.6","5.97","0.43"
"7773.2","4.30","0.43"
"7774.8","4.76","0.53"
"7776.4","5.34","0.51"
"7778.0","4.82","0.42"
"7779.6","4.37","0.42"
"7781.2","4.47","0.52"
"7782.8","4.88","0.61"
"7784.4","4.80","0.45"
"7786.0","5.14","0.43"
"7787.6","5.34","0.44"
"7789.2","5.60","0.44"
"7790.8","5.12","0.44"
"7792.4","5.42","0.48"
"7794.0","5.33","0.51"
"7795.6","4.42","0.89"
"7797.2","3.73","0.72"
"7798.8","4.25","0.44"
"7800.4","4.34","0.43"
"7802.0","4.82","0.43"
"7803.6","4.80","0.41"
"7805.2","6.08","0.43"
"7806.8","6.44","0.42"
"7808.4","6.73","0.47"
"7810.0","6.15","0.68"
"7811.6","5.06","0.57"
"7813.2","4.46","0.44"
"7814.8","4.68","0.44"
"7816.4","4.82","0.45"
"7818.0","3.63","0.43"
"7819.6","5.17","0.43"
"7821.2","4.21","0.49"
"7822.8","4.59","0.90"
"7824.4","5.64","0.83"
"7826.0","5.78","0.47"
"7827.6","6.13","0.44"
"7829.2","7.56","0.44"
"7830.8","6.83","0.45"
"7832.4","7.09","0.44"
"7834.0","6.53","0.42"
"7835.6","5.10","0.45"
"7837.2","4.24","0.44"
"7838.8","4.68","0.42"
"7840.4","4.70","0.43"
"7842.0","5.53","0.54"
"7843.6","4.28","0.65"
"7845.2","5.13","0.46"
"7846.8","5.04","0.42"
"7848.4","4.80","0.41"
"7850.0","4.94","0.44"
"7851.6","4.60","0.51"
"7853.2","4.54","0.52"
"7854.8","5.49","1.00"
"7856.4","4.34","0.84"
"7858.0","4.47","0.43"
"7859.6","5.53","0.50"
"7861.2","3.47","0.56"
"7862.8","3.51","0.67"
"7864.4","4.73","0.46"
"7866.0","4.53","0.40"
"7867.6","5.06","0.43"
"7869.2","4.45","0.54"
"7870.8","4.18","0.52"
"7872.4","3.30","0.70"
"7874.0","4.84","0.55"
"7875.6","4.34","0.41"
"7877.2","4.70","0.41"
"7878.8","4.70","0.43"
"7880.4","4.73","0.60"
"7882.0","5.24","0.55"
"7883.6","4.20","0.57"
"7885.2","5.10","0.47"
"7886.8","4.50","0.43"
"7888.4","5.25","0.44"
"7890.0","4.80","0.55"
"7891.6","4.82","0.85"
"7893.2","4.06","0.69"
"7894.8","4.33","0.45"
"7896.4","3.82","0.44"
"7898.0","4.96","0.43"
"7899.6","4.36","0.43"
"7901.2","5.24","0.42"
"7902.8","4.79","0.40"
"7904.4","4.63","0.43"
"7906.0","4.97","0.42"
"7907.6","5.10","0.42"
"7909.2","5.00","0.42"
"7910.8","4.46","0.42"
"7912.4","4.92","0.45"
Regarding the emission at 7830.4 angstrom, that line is [N II]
